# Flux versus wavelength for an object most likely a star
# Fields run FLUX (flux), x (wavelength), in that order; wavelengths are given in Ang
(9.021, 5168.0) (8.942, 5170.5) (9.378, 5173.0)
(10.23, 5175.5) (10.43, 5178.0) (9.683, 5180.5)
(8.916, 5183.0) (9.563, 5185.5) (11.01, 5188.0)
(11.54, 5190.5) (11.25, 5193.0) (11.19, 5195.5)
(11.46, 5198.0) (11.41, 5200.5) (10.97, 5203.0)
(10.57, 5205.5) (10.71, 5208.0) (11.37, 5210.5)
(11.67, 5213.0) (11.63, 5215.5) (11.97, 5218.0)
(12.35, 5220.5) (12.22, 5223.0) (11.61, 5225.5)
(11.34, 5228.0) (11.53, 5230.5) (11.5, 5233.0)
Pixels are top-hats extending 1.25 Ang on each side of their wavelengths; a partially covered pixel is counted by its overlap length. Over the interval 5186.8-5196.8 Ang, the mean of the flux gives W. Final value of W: 11.2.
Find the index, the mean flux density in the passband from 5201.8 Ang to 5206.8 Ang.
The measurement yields 10.8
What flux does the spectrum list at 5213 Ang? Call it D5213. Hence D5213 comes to 11.67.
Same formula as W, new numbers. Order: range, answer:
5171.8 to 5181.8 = 9.93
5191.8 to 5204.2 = 11.3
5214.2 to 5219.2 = 11.8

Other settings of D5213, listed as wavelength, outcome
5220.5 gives 12.35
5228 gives 11.34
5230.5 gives 11.53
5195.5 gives 11.19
